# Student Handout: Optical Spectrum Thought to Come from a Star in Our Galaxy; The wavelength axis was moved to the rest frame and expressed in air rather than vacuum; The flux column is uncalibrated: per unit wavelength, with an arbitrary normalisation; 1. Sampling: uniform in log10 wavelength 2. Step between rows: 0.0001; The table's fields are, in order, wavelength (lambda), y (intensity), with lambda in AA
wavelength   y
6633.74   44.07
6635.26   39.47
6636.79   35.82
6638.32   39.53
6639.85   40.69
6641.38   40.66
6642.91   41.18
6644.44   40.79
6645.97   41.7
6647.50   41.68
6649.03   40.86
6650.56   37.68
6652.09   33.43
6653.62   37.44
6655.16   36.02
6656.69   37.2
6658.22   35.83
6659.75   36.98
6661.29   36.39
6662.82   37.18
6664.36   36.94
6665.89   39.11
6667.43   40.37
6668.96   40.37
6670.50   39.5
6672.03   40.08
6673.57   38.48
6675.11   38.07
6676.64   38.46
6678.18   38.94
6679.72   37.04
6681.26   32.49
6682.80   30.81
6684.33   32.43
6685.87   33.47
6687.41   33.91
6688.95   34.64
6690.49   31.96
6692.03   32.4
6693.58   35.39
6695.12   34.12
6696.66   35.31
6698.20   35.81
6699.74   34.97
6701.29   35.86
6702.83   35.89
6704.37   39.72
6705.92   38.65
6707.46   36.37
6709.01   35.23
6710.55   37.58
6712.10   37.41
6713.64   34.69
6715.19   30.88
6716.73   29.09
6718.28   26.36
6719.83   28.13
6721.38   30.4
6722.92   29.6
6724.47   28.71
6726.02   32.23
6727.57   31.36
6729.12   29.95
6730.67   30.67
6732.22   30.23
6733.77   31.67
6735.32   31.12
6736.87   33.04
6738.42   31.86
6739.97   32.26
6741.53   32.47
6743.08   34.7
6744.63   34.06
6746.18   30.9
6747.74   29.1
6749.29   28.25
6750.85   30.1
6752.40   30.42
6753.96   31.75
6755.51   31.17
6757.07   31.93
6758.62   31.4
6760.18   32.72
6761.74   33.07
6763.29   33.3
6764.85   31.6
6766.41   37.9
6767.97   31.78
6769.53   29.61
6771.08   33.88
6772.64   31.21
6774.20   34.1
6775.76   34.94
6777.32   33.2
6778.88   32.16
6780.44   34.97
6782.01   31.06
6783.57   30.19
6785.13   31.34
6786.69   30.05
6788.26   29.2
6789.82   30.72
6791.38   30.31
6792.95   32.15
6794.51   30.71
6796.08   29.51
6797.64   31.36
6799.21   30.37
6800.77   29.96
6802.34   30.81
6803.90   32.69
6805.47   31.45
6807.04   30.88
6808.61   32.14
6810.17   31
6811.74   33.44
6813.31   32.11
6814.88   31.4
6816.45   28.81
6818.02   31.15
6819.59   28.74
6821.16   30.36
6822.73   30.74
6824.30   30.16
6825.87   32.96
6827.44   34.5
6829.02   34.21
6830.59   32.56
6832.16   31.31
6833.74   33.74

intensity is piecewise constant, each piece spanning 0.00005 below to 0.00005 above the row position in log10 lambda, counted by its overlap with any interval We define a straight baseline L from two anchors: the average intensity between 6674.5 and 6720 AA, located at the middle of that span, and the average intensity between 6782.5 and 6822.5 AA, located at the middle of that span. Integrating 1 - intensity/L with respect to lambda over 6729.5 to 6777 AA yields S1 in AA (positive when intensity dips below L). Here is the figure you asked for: 0.8 AA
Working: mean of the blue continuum 34.6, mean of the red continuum 30.8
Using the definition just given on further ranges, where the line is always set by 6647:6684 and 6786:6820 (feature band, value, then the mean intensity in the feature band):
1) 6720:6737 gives 1.88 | 30.6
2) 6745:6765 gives 1.16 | 31.3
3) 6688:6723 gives 1.53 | 34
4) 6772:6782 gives -0.36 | 33.3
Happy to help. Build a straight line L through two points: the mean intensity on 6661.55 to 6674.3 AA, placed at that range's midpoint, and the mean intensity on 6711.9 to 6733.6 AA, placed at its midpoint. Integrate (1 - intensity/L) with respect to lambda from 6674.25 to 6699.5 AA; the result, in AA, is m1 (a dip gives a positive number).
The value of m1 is 0.9 AA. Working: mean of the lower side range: 38.9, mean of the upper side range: 30.5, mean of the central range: 34.7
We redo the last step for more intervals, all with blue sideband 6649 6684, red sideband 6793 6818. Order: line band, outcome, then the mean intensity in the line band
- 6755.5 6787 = 0.12 AA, 32.5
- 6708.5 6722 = 1.14 AA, 32.2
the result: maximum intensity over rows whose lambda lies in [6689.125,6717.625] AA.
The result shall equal 39.72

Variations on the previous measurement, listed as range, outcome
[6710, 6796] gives 37.9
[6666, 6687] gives 40.37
